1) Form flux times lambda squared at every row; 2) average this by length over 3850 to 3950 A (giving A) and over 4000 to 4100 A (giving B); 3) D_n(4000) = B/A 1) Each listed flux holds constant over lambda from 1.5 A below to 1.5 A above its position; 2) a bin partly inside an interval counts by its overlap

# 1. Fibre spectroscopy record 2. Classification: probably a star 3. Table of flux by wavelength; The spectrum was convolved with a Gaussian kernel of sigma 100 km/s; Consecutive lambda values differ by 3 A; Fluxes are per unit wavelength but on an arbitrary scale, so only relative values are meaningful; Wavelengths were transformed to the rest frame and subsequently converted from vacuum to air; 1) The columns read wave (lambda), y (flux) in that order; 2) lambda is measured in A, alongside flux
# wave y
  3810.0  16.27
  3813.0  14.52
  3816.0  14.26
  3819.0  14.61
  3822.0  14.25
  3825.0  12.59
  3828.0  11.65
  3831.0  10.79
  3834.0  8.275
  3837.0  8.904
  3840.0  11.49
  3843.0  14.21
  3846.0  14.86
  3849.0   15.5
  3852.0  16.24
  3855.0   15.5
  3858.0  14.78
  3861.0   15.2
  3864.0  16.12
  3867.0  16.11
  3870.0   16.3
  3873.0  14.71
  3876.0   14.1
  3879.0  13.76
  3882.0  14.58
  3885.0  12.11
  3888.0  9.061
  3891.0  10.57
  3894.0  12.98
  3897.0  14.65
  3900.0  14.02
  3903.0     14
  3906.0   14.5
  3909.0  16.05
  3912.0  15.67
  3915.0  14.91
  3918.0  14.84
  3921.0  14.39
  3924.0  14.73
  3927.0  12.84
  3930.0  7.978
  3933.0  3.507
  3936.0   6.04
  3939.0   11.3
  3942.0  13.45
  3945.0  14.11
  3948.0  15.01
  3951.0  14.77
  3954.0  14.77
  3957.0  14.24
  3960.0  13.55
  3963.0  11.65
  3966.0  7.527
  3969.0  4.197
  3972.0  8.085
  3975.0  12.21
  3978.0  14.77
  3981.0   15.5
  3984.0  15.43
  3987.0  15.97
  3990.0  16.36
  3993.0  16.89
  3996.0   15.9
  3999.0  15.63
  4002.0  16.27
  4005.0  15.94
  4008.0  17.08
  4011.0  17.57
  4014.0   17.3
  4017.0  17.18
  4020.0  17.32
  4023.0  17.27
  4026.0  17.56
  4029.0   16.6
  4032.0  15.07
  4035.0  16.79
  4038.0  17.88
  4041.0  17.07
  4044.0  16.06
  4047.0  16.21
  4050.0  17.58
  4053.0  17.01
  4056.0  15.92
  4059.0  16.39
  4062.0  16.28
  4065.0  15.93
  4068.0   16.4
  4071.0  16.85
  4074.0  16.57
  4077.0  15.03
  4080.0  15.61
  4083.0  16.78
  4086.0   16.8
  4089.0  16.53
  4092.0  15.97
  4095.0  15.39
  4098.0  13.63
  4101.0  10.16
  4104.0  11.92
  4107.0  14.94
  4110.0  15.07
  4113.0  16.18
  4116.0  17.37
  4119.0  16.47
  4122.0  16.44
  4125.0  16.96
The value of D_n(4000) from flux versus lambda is 1.32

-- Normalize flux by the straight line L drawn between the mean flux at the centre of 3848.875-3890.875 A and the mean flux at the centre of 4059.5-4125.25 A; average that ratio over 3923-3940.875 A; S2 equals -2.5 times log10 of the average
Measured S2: 0.50 mag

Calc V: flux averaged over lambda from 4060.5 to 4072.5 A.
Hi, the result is 16.4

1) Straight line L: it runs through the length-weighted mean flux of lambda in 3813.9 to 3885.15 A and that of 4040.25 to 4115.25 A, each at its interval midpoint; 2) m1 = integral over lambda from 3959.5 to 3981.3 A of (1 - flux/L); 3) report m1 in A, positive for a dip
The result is 6.3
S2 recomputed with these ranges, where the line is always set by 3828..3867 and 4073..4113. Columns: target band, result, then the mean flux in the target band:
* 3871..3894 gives 0.076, 12.8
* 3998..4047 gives -0.154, 16.8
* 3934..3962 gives 0.104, 12.8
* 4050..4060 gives -0.129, 16.6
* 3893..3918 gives -0.059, 14.6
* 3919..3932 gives 0.145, 12.2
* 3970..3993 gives 0.023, 14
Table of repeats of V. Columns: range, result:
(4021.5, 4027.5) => 17.4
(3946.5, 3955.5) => 14.9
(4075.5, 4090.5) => 16.1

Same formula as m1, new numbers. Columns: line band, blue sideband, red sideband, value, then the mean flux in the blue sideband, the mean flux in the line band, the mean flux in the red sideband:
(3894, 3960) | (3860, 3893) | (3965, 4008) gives 3.3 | 13.8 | 13.1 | 13.8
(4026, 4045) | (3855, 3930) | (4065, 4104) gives -2.1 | 14.1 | 16.7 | 15.4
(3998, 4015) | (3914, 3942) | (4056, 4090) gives -3.3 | 11.2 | 16.6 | 16.3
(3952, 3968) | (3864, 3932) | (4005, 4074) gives 3.1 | 13.7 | 12.2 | 16.8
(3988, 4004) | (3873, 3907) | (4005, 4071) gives -0.5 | 13.2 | 16.2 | 16.8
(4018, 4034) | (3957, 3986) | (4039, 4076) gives -2.2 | 11.7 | 16.8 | 16.5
